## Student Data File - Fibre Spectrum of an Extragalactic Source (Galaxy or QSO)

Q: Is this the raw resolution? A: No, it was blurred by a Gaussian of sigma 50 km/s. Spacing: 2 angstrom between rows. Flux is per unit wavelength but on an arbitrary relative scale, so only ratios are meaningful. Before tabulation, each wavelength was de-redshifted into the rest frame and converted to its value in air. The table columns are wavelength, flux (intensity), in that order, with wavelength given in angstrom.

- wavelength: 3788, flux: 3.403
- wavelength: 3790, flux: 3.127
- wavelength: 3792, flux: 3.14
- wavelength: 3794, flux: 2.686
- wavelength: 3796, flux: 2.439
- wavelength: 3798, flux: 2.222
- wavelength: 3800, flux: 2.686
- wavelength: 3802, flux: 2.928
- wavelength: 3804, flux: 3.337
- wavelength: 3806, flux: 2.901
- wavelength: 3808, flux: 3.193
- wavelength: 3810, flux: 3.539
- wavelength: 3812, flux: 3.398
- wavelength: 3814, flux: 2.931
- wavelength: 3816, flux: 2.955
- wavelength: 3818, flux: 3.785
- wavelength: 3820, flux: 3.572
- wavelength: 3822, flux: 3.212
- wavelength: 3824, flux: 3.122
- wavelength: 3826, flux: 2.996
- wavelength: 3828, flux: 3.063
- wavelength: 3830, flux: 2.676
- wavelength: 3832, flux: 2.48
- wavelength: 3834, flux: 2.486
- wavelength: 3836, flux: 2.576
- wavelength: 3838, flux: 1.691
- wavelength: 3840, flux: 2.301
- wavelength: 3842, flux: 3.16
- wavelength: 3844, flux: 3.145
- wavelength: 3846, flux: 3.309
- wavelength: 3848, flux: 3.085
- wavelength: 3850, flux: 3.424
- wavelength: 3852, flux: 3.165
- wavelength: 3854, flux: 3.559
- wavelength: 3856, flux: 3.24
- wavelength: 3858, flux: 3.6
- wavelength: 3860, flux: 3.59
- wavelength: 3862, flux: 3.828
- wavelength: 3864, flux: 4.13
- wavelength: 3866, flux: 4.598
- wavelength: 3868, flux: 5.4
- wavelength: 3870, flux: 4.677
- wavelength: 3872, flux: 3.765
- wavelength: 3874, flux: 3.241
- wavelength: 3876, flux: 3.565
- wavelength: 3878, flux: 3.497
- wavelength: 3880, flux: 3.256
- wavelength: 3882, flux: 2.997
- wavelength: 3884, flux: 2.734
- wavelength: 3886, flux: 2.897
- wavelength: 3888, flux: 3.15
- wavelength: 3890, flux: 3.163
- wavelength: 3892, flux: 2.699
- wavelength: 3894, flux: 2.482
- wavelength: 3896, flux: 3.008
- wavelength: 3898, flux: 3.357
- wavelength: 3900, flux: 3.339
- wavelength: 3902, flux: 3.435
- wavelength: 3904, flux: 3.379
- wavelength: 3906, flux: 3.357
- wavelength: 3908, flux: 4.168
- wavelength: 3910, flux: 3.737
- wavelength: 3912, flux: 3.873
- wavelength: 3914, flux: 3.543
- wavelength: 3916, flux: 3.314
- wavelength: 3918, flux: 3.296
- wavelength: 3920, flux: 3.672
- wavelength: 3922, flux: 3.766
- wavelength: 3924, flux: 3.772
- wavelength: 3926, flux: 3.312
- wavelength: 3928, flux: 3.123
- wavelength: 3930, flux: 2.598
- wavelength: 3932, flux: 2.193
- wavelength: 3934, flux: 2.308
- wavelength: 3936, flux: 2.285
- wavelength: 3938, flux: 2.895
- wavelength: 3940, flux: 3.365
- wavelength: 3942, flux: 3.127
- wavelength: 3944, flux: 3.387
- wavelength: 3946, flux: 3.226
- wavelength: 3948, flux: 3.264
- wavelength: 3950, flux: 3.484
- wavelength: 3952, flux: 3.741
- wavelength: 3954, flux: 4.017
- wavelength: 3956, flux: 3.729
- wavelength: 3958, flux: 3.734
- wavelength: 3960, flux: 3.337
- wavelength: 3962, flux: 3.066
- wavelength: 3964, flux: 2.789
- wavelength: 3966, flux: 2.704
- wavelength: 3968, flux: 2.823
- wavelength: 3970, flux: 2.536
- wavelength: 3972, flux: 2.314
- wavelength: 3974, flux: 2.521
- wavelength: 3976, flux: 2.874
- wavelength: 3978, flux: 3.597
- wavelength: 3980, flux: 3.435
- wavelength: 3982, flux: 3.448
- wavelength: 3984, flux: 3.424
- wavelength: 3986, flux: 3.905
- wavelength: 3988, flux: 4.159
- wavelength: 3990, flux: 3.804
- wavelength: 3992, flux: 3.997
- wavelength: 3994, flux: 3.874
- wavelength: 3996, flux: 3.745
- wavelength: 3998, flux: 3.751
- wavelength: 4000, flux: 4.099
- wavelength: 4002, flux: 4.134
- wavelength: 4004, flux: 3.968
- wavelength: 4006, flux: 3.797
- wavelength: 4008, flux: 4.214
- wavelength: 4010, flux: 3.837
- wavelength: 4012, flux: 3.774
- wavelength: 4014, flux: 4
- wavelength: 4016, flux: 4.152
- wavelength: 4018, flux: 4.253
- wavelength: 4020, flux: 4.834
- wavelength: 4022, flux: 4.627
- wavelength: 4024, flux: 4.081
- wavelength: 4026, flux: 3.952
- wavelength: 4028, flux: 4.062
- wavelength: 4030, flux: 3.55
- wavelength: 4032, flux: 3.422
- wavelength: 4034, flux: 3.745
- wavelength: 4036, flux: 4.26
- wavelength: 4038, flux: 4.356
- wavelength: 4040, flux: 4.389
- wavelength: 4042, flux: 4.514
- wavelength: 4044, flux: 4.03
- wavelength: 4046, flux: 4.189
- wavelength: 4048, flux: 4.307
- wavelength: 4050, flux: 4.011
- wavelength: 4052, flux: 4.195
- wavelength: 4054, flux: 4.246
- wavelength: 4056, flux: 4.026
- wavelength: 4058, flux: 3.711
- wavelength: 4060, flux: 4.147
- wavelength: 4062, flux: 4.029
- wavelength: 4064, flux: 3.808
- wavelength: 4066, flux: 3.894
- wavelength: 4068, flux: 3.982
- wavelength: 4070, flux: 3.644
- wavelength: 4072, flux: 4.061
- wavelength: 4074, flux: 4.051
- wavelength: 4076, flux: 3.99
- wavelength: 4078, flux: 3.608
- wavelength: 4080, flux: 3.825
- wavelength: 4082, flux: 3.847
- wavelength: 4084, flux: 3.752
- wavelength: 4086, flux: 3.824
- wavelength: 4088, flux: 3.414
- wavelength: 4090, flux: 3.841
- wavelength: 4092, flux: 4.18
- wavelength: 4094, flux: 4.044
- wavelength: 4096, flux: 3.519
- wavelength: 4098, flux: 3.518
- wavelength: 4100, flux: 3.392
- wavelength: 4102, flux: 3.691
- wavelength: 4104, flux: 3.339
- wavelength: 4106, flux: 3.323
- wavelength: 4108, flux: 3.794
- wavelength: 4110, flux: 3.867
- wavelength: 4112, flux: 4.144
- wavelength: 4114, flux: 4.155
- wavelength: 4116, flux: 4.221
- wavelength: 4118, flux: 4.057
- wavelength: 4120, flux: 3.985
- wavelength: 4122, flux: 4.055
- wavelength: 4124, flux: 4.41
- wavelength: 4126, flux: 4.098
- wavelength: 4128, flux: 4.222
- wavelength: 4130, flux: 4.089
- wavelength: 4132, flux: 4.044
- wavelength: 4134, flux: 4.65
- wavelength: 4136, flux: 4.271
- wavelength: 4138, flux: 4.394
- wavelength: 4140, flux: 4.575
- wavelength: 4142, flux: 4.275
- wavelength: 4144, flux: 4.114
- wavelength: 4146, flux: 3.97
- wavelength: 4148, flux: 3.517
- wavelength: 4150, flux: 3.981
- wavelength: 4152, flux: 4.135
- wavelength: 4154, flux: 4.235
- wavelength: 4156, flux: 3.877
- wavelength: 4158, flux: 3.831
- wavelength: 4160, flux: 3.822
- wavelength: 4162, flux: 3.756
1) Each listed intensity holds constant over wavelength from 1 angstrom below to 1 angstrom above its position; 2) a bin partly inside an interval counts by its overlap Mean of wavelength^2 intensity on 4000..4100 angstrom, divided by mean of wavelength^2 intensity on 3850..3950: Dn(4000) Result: 1.27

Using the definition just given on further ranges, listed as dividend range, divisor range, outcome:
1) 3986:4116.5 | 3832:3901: 1.32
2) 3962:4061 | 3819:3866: 1.32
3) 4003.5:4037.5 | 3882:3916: 1.31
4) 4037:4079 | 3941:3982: 1.33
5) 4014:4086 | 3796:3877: 1.38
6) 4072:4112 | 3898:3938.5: 1.25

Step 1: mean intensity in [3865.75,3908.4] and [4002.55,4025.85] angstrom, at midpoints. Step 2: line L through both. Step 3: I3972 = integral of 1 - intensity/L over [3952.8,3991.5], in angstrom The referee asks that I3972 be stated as 6.1 angstrom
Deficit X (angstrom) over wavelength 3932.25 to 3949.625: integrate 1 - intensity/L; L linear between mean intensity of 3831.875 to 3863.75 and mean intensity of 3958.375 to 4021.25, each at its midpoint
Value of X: 2.3 angstrom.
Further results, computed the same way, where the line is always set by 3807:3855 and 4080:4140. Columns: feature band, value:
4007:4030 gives -3.09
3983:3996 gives -1.10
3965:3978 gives 2.94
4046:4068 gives -1.58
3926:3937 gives 2.57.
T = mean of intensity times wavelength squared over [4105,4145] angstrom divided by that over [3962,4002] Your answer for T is 1.3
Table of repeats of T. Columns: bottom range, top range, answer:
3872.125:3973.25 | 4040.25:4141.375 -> 1.35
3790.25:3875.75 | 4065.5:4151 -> 1.41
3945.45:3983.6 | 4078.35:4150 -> 1.33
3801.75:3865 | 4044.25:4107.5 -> 1.39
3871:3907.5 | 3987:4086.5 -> 1.35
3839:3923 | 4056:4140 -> 1.27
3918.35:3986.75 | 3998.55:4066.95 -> 1.34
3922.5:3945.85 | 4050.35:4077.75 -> 1.43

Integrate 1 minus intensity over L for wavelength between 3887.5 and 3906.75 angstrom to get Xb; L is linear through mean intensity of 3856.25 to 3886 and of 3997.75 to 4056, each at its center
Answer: 3.4 angstrom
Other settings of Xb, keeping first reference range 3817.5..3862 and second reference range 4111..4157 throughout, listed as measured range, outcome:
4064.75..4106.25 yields 2.2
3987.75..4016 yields -2.1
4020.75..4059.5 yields -2.9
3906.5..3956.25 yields 1.2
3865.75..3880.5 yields -3.7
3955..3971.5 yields 2.1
